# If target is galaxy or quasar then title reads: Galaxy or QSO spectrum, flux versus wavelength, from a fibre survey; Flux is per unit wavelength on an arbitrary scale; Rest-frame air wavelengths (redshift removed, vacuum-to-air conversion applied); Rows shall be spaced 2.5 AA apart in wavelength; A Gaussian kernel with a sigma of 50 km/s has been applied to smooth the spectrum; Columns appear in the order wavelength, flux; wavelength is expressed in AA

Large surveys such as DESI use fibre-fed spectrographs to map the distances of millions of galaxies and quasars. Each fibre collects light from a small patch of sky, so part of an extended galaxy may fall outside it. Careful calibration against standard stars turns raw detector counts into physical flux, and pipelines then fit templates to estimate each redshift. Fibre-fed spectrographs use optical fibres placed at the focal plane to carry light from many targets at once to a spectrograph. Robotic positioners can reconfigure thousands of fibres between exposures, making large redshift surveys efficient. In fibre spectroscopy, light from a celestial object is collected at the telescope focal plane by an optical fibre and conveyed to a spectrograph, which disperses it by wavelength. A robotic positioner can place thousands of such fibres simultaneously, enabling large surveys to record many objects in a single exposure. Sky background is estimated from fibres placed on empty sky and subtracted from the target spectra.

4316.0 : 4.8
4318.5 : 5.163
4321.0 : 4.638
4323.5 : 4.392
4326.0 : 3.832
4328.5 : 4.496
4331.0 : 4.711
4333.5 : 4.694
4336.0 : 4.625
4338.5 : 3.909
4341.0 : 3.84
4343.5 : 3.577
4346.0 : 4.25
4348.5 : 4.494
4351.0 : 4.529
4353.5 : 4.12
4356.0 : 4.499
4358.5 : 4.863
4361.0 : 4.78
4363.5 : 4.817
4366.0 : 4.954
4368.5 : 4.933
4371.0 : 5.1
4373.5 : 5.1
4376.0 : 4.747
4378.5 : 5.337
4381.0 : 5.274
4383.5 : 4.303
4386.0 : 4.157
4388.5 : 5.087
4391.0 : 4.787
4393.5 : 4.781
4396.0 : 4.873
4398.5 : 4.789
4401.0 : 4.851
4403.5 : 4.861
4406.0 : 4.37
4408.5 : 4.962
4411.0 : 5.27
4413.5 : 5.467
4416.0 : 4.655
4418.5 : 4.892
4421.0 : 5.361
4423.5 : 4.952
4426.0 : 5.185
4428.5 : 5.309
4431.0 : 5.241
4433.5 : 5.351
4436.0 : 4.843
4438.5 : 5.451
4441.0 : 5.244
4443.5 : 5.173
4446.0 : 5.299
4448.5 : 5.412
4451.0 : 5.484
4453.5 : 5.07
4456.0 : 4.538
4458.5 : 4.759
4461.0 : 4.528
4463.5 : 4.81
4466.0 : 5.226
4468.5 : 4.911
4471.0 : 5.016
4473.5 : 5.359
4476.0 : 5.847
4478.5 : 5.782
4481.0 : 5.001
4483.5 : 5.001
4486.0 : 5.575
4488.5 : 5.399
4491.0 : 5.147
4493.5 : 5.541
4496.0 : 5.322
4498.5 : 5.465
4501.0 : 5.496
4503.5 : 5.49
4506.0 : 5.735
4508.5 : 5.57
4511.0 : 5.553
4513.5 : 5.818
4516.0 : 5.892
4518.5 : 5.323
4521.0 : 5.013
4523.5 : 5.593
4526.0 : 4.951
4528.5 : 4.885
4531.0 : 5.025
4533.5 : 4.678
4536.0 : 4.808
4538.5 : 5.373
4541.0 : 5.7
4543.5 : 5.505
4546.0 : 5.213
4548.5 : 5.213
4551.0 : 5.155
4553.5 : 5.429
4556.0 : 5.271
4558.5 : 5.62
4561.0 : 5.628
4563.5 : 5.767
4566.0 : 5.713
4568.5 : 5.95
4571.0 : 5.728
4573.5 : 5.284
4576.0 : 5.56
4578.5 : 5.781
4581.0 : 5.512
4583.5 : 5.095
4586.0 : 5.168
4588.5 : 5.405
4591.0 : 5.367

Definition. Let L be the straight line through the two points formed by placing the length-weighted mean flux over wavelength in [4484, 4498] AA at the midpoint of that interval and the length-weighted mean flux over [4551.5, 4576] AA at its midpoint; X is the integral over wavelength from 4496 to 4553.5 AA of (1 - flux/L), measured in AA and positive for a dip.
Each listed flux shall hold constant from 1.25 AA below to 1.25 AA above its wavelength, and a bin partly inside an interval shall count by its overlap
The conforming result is 1.4 AA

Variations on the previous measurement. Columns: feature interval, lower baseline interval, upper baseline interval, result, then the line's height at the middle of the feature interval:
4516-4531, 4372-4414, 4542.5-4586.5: 0.4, 5.34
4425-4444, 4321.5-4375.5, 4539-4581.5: -1.2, 4.92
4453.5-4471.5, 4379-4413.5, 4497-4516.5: 1.6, 5.3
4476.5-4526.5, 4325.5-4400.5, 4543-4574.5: -2.0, 5.24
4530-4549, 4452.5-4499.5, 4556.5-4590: 0.8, 5.42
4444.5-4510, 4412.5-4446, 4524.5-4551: -1.4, 5.15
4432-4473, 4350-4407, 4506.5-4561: -0.3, 5.04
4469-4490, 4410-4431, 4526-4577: -0.4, 5.24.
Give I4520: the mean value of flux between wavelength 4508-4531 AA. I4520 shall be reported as 5.37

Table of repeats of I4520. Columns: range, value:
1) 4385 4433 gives 4.95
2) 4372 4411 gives 4.83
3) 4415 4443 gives 5.14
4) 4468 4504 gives 5.36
